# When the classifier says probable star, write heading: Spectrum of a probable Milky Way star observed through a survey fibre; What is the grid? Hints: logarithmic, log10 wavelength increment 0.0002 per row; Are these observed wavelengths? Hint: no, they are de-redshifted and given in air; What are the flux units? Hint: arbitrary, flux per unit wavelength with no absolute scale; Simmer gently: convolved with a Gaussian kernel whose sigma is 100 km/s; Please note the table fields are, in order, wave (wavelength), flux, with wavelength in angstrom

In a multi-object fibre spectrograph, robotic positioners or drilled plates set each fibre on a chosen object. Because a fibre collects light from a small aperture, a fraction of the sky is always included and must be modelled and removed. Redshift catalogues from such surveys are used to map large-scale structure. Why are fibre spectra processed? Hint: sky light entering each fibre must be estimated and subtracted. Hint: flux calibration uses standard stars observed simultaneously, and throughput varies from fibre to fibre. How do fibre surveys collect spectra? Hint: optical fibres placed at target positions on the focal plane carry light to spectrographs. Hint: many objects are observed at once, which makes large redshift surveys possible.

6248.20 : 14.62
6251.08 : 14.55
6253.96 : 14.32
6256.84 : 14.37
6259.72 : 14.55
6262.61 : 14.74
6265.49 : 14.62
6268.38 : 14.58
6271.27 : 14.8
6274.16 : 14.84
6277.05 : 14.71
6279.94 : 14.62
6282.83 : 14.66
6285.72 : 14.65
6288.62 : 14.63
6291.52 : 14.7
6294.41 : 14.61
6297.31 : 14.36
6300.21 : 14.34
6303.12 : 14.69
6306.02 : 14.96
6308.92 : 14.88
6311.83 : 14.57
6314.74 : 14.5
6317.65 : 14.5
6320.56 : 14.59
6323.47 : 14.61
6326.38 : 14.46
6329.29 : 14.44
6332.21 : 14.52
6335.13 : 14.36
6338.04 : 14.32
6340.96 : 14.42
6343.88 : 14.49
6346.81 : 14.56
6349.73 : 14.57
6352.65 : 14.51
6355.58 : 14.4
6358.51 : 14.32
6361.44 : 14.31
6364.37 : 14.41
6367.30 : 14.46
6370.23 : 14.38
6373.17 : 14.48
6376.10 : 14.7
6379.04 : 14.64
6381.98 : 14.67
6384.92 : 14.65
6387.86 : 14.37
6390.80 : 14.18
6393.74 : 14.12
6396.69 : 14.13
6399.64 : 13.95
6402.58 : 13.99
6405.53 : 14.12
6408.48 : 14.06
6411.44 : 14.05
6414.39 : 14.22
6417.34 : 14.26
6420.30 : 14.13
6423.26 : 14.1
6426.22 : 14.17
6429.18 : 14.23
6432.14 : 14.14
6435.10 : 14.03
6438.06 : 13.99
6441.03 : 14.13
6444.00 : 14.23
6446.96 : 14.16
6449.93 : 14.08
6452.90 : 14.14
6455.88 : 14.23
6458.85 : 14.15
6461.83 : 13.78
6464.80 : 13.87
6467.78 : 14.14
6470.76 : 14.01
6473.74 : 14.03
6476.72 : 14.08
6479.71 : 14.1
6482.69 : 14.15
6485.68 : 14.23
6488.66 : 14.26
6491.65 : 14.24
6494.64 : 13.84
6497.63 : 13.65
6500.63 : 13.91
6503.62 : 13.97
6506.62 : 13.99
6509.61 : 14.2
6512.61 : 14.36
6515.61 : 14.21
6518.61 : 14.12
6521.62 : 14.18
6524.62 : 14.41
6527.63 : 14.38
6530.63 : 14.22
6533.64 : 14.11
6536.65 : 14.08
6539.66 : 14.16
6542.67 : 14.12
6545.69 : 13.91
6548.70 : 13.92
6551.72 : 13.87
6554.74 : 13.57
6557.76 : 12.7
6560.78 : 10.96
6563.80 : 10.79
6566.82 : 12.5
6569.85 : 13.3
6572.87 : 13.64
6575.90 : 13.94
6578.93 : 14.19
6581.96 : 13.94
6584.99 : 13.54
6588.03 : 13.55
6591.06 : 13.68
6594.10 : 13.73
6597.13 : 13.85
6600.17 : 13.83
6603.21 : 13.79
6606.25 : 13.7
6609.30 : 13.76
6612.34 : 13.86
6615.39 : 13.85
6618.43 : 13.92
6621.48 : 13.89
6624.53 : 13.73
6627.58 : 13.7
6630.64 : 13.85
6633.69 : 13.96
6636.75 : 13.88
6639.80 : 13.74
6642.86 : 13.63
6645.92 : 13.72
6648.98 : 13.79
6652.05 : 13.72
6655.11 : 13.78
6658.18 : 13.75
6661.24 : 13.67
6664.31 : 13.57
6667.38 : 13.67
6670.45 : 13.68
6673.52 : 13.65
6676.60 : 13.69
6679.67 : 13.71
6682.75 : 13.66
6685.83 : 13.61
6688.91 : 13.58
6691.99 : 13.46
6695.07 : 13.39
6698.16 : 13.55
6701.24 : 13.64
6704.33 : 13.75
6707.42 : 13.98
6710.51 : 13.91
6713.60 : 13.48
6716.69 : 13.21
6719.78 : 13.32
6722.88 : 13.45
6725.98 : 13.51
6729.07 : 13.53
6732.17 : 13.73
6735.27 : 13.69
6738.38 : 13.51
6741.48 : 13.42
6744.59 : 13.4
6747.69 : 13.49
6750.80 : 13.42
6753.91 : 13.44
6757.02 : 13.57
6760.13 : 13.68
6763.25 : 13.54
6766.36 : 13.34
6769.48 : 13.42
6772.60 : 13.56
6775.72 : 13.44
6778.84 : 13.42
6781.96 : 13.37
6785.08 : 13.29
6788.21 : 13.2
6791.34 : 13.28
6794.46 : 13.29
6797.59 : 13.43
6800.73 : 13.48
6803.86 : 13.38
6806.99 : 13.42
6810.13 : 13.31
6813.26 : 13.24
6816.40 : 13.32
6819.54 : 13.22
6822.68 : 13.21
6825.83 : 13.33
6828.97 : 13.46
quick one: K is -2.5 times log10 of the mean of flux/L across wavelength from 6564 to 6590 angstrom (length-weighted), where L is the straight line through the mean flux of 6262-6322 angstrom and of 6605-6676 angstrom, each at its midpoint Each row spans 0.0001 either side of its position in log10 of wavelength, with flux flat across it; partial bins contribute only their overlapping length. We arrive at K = 0.04 mag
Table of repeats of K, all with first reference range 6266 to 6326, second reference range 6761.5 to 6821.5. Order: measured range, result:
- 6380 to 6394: 0.00 mag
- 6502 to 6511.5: 0.00 mag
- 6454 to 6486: 0.01 mag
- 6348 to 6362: 0.00 mag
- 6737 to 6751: 0.00 mag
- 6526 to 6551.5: -0.01 mag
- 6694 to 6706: 0.00 mag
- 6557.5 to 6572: 0.16 mag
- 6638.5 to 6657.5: 0.00 mag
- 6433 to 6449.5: 0.01 mag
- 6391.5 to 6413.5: 0.02 mag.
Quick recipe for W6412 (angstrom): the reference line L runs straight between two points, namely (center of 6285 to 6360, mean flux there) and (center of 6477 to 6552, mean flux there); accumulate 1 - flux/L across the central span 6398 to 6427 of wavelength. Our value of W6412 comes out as 0.5 angstrom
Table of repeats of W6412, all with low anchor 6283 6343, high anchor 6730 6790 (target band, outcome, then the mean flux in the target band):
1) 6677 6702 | 0.11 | 13.6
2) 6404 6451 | 0.48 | 14.1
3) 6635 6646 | 0.01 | 13.8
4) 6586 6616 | 0.22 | 13.8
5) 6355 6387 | -0.17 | 14.5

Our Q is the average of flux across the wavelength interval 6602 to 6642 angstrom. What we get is 13.8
